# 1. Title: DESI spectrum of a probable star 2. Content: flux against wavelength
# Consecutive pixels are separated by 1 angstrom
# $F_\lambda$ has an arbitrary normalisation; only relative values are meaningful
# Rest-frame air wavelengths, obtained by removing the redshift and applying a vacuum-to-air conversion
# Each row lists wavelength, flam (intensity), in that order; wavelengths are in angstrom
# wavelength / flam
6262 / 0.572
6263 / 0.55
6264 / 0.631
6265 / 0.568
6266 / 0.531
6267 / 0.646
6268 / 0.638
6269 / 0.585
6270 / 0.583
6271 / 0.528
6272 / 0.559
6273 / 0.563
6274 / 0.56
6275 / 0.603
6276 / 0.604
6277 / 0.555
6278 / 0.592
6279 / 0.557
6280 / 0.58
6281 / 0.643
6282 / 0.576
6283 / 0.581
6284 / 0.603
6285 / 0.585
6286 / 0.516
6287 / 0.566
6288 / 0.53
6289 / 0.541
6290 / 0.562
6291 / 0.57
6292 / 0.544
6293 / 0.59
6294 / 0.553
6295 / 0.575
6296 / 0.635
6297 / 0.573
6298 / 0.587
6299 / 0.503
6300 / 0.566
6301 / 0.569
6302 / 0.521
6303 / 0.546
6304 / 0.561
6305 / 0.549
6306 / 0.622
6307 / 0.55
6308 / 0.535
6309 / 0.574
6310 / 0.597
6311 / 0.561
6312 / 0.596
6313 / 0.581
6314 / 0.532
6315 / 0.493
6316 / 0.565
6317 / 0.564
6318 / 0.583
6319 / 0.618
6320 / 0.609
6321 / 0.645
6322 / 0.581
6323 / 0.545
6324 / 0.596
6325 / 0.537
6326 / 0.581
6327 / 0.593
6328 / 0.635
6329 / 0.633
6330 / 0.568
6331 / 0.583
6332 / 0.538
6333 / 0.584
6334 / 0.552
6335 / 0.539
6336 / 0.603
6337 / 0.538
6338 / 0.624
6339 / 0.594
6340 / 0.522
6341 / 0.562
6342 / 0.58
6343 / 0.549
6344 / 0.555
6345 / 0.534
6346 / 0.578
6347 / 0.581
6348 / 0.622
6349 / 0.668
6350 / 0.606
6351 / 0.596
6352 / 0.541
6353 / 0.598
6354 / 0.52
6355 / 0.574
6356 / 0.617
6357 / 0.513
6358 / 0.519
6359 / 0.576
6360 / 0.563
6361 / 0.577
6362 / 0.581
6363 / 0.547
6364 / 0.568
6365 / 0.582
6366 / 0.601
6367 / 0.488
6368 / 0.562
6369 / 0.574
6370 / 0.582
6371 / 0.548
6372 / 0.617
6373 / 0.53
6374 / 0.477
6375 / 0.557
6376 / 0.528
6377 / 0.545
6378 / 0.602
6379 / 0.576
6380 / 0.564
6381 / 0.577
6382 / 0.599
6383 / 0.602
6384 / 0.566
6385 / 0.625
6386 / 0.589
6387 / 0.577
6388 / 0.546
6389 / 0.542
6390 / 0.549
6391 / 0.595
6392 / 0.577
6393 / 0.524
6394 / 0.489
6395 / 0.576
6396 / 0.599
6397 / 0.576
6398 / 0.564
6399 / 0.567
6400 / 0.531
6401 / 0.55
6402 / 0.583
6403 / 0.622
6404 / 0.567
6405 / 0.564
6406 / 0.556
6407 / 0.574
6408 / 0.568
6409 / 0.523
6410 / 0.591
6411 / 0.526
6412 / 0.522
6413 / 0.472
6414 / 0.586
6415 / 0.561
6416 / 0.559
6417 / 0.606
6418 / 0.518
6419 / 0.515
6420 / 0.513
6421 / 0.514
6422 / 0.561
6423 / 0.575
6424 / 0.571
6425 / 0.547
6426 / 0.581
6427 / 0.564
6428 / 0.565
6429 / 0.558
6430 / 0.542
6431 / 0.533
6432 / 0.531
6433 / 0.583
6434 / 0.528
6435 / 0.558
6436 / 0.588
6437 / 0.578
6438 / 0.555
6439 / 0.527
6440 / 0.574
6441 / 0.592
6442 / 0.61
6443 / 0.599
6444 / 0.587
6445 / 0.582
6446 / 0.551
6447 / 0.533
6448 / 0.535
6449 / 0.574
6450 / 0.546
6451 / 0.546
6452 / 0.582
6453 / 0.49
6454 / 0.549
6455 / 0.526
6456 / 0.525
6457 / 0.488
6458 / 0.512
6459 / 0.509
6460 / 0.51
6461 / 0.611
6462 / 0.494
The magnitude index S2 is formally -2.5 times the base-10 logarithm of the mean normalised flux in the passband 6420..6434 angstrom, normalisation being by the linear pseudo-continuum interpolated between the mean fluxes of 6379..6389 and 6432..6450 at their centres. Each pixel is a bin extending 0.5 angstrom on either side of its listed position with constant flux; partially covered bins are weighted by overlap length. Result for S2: 0.03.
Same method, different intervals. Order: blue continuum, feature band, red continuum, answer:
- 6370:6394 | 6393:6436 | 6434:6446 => 0.03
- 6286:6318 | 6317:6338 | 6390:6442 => -0.04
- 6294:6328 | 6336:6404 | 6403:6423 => -0.02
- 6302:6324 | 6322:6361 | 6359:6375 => -0.02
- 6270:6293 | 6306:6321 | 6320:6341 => 0.01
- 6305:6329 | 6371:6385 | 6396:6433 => 0.00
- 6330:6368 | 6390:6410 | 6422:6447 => 0.01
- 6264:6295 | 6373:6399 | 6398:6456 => -0.01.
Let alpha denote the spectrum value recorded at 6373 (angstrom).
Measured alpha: 0.53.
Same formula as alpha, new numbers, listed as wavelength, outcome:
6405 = 0.564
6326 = 0.581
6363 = 0.547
